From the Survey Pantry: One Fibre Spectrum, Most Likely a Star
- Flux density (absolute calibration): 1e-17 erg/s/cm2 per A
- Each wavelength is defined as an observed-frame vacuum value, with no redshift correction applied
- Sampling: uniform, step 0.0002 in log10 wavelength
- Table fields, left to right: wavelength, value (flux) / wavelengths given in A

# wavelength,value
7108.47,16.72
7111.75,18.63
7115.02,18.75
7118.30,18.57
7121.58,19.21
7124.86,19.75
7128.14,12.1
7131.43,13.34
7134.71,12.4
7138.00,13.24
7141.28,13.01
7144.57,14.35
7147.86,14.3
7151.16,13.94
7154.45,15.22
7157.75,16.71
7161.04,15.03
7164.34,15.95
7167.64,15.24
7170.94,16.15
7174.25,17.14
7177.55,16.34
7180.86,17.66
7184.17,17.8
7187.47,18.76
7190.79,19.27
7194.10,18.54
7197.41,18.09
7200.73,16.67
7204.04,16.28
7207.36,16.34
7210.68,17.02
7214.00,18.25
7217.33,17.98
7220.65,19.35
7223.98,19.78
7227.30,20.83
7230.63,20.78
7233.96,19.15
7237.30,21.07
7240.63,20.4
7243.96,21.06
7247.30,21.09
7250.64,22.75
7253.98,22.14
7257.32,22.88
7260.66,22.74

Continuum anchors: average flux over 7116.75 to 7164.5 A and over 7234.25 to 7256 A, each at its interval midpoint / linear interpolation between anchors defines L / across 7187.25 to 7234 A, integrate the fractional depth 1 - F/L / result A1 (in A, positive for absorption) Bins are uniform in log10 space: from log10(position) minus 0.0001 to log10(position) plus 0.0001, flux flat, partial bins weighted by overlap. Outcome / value 1.96 A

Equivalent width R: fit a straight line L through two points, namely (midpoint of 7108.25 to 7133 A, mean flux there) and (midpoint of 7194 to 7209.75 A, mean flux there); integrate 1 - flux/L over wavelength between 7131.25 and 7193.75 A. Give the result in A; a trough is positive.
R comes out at 5.2 A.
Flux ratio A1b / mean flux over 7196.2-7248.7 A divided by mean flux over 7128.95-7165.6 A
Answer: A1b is 1.33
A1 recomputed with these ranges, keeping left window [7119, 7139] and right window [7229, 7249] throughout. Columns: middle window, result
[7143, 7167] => 2.1 A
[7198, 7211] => 1.5 A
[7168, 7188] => 0.6 A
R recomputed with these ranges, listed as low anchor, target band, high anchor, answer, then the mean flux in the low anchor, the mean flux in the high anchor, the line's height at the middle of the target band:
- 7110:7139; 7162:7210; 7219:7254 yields 4.1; 16.3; 20.7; 18.7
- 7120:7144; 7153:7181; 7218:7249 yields 0.9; 14.7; 20.3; 16.6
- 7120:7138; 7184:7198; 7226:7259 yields -0.1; 15.1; 21.2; 18.5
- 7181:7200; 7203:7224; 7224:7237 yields 1.8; 18.3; 20.3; 19.5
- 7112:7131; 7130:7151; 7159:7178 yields 4.2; 17.5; 16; 16.9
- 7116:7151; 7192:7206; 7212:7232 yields 0.7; 15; 19.4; 18.3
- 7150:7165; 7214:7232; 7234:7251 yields 0.1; 15.4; 21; 19.7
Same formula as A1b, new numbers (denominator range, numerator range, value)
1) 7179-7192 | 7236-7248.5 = 1.14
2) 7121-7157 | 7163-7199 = 1.19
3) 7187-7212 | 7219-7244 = 1.15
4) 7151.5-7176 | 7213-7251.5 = 1.28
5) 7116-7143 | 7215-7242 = 1.30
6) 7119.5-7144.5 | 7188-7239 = 1.26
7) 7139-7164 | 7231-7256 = 1.44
